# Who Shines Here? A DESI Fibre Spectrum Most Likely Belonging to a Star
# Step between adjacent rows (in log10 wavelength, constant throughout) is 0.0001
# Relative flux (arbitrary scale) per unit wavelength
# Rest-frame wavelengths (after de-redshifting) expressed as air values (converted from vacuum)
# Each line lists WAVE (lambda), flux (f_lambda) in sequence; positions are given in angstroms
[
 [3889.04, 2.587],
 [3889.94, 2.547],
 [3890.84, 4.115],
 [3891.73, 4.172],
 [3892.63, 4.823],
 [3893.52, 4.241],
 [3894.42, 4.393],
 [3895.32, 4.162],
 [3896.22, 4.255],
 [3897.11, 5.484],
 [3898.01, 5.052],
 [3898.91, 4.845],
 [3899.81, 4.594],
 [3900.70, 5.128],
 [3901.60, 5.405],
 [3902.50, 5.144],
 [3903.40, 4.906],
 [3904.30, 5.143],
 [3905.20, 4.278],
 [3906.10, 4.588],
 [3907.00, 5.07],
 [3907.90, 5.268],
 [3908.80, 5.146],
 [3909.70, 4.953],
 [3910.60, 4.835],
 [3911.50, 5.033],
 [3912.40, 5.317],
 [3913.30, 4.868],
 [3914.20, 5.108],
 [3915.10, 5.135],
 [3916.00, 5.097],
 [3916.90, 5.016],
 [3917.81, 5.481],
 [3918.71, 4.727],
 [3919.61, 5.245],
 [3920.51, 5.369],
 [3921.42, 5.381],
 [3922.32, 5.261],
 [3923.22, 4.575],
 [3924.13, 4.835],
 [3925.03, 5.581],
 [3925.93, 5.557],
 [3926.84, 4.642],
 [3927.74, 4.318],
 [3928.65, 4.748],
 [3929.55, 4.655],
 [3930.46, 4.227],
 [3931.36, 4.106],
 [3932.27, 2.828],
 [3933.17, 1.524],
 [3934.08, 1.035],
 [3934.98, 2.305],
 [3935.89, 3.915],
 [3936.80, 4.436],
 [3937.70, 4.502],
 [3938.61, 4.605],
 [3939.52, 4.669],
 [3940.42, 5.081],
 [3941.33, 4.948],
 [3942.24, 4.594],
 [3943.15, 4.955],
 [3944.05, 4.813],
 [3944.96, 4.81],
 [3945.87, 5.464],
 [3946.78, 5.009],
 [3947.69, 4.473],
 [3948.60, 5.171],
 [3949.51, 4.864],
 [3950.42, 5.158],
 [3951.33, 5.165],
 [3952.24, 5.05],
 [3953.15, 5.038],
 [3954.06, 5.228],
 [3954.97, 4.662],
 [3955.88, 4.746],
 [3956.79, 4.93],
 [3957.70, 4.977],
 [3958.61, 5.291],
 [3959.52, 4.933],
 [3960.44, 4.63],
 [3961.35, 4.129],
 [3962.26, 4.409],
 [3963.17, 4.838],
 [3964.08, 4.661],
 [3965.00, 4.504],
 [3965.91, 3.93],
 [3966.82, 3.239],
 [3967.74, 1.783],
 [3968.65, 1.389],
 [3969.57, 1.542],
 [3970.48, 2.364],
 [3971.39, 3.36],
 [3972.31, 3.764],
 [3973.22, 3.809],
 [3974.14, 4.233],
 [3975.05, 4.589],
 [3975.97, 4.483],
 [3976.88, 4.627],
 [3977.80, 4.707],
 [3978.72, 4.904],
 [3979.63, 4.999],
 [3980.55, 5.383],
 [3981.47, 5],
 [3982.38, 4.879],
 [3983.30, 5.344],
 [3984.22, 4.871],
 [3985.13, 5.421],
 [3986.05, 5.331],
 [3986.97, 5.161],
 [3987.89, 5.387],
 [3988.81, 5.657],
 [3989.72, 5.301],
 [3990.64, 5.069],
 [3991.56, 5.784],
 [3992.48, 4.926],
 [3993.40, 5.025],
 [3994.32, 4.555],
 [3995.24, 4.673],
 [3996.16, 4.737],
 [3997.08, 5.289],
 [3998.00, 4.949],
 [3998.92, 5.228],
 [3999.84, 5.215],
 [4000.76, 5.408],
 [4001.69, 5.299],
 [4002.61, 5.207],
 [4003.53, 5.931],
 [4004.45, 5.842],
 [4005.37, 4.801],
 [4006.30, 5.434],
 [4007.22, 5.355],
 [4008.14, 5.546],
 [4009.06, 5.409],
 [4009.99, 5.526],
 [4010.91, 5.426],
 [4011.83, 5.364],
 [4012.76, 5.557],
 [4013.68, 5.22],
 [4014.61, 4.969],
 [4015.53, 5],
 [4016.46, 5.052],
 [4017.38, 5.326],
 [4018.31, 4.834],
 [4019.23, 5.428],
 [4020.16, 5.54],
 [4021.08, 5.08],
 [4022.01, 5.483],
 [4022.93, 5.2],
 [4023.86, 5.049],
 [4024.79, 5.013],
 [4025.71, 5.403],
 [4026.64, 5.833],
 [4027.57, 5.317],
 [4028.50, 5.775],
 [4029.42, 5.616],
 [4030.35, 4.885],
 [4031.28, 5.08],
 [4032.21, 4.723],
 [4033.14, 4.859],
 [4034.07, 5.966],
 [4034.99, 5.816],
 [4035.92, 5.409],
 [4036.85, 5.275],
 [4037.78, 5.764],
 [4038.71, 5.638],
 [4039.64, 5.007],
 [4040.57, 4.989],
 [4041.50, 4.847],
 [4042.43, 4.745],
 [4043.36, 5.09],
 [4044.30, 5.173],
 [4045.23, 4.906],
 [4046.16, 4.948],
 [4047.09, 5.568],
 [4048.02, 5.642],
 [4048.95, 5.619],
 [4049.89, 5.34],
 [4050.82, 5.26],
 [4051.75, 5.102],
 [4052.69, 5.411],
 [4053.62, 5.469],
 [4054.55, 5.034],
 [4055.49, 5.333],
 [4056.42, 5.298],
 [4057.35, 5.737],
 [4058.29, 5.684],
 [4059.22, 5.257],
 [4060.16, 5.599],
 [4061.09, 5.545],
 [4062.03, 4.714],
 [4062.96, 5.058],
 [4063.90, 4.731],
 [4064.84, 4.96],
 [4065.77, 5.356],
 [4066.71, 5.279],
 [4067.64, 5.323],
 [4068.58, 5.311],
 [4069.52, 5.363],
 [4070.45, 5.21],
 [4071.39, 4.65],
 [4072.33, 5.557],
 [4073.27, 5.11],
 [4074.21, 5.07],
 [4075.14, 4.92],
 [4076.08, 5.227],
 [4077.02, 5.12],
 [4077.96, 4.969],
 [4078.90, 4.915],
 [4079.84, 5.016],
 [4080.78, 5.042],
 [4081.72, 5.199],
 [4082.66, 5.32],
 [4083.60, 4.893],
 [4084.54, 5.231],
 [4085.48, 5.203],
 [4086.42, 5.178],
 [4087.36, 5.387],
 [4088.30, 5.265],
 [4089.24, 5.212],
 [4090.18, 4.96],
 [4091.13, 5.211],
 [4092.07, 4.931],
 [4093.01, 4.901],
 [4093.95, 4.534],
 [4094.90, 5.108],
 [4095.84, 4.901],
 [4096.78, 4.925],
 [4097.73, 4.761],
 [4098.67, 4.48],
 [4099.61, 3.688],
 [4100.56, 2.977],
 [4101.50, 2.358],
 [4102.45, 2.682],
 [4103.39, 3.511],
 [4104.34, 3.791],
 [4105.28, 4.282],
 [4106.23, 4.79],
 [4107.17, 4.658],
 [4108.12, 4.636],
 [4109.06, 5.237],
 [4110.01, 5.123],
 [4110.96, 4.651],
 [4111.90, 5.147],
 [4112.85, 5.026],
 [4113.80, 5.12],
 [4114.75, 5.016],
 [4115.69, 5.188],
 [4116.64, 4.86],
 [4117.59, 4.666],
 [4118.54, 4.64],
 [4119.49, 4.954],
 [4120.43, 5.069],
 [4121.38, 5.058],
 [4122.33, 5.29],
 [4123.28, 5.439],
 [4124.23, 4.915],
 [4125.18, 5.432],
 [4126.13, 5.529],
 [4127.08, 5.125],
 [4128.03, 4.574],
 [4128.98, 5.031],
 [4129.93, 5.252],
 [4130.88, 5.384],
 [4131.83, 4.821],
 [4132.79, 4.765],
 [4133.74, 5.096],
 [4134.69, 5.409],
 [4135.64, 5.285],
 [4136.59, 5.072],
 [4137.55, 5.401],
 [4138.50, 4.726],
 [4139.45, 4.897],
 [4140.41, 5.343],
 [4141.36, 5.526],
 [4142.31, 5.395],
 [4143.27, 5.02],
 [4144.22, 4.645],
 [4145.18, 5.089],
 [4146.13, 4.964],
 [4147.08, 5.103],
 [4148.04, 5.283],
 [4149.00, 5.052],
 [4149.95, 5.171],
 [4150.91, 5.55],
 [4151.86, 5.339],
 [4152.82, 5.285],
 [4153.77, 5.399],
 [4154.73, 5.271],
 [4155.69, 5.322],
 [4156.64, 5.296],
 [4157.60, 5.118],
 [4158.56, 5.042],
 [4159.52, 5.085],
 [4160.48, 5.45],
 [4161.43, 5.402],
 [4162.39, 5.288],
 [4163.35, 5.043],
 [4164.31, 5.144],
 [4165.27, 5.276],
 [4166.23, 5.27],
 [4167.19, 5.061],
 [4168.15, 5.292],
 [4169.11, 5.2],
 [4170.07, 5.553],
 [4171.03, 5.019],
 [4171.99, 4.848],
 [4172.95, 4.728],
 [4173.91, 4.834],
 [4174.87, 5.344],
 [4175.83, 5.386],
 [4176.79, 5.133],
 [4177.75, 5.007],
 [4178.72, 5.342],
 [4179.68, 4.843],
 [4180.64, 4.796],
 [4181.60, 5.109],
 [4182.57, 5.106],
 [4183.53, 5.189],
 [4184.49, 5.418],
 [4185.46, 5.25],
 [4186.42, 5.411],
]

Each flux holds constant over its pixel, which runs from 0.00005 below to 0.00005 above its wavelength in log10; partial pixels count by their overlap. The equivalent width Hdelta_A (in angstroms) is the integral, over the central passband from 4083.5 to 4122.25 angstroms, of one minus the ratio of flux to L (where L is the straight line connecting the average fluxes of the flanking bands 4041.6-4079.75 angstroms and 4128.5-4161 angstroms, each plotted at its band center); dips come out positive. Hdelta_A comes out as 3.7 angstroms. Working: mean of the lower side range 5.21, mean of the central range 4.69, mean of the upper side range 5.17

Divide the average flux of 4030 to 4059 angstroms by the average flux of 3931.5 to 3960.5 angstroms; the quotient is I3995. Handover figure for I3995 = 1.18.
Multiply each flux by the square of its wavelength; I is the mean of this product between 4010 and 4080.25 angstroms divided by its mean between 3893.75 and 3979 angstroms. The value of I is 1.22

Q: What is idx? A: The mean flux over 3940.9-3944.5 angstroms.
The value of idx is 4.83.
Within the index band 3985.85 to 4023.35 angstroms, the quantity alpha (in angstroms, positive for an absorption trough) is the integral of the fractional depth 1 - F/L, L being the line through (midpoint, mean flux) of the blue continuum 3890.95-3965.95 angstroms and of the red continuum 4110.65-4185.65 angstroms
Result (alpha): -3.1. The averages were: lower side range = 4.71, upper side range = 5.13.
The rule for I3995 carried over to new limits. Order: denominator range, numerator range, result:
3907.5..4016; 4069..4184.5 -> 1.06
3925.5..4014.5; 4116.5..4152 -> 1.10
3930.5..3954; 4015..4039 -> 1.22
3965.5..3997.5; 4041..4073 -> 1.18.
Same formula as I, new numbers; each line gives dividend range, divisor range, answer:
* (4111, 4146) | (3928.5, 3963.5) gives 1.24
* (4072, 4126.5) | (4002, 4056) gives 0.94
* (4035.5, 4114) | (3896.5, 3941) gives 1.15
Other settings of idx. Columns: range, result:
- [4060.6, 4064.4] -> 5.01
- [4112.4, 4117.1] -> 5.04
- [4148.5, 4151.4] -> 5.26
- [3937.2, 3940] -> 4.61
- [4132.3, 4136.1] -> 5.13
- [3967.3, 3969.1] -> 1.59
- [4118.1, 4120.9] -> 4.9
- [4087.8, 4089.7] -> 5.25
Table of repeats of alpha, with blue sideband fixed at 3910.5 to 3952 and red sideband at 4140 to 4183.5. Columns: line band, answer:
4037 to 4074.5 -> -2.40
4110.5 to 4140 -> 0.17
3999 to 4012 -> -1.61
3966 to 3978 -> 3.47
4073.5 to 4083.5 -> -0.19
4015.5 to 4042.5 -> -2.28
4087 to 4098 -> 0.01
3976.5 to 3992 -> -1.32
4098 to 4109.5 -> 2.52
